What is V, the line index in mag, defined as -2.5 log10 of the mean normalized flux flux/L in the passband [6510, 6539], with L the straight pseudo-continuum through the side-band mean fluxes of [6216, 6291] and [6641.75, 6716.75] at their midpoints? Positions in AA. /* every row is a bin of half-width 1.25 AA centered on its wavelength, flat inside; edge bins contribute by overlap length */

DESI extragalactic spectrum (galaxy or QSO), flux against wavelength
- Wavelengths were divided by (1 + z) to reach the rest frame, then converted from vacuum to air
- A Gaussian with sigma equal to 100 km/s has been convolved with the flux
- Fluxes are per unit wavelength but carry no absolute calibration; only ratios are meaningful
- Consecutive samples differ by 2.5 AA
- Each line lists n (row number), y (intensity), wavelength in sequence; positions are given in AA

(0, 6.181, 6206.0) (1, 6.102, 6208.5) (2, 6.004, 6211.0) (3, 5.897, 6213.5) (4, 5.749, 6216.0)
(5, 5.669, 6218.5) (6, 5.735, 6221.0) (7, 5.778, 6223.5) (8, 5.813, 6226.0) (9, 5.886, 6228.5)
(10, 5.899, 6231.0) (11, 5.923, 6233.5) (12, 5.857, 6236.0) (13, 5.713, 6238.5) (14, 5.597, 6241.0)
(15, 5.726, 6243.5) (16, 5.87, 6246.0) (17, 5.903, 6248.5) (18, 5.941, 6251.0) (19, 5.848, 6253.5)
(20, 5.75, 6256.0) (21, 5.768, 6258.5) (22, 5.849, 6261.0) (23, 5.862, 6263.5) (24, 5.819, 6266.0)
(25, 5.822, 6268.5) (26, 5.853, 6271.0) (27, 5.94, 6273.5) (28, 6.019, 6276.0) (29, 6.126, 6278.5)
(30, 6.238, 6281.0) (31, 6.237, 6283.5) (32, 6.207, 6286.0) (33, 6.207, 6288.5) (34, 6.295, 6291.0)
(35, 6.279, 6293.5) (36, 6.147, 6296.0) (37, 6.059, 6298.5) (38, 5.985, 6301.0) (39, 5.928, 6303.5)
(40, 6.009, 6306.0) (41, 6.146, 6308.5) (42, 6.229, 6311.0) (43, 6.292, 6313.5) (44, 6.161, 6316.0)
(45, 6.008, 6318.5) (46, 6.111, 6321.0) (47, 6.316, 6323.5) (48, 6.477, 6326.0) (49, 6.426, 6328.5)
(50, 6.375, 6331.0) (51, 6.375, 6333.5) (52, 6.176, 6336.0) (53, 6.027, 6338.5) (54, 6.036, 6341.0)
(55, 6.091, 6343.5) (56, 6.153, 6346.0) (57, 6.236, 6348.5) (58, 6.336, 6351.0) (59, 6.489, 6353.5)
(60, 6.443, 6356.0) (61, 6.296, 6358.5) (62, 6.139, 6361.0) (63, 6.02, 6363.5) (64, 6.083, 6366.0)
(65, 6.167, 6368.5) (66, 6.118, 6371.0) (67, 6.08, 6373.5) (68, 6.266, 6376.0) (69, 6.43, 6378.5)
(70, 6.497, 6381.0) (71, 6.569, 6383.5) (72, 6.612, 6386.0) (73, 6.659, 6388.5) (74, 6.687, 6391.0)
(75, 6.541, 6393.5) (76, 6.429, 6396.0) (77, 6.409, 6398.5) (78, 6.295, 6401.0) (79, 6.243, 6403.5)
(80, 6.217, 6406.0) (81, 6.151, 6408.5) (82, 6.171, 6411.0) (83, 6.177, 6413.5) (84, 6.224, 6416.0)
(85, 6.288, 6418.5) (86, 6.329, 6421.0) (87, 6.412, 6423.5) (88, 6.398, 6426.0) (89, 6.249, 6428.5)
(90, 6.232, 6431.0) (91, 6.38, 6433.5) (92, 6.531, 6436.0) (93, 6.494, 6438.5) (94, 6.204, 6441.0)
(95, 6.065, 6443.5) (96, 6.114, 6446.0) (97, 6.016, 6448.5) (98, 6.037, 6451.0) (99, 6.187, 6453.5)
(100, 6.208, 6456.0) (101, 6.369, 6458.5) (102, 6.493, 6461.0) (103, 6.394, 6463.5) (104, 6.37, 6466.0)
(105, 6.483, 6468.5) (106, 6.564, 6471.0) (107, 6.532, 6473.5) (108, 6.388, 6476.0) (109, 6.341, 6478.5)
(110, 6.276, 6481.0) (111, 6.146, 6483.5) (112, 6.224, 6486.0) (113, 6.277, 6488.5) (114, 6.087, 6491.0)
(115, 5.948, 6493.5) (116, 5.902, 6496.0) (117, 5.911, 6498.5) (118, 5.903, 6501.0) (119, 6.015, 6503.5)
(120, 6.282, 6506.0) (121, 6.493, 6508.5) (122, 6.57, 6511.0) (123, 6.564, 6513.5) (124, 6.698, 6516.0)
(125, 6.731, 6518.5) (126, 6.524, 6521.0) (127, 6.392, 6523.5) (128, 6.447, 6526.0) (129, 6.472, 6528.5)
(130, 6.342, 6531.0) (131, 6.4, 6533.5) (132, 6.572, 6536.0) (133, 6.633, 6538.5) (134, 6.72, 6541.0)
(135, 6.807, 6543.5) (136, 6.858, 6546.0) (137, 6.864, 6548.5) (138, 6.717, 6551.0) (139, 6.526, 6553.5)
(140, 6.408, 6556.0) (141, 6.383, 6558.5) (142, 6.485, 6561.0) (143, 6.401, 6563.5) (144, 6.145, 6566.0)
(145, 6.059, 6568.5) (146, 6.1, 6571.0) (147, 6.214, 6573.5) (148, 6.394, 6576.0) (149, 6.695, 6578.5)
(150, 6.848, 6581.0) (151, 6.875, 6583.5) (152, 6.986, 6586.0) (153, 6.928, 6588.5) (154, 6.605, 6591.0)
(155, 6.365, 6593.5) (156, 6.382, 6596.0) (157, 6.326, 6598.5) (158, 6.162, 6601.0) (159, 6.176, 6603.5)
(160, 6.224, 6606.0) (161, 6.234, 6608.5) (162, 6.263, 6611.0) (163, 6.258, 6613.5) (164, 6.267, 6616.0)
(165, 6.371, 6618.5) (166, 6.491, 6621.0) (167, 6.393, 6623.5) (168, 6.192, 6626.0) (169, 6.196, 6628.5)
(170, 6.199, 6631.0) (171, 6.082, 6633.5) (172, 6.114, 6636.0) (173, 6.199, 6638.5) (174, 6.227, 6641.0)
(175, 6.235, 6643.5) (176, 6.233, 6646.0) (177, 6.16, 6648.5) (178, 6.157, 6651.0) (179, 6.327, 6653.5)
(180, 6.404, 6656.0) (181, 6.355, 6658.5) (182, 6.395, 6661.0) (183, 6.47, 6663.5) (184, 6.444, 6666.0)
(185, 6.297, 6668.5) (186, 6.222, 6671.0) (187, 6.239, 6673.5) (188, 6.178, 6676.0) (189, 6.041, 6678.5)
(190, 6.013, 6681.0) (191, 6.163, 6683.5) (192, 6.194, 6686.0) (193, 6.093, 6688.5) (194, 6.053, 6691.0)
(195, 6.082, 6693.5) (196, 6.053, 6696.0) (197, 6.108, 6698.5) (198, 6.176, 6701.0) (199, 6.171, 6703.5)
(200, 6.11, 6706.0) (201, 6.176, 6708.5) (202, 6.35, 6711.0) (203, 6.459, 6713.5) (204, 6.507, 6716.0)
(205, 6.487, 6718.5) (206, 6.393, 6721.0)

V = -0.07 mag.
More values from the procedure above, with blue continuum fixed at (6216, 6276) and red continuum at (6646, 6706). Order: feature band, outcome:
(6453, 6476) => -0.07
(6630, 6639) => 0.00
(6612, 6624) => -0.03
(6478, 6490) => -0.04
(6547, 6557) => -0.09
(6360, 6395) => -0.07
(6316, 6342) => -0.06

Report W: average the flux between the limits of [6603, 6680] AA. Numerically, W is 6.26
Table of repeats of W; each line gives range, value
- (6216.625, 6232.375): 5.8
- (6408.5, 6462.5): 6.26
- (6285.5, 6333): 6.2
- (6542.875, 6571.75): 6.48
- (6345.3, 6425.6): 6.32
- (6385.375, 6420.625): 6.36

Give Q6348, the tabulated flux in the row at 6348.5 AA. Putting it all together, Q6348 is 6.236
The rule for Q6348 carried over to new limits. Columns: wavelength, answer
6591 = 6.605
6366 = 6.083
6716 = 6.507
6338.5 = 6.027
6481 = 6.276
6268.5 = 5.822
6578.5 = 6.695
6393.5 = 6.541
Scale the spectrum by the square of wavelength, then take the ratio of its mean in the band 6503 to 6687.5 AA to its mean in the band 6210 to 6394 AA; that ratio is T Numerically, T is 1.15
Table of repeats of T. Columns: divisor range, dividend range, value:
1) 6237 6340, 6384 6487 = 1.10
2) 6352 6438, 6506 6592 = 1.08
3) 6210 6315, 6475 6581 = 1.17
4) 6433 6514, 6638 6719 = 1.06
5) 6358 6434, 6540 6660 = 1.08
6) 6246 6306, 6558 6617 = 1.18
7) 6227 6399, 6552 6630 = 1.14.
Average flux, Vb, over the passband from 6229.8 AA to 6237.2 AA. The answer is 5.89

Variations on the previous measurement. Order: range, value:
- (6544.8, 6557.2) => 6.67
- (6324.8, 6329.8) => 6.45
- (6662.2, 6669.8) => 6.4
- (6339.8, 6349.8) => 6.13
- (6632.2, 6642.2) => 6.16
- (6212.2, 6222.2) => 5.76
